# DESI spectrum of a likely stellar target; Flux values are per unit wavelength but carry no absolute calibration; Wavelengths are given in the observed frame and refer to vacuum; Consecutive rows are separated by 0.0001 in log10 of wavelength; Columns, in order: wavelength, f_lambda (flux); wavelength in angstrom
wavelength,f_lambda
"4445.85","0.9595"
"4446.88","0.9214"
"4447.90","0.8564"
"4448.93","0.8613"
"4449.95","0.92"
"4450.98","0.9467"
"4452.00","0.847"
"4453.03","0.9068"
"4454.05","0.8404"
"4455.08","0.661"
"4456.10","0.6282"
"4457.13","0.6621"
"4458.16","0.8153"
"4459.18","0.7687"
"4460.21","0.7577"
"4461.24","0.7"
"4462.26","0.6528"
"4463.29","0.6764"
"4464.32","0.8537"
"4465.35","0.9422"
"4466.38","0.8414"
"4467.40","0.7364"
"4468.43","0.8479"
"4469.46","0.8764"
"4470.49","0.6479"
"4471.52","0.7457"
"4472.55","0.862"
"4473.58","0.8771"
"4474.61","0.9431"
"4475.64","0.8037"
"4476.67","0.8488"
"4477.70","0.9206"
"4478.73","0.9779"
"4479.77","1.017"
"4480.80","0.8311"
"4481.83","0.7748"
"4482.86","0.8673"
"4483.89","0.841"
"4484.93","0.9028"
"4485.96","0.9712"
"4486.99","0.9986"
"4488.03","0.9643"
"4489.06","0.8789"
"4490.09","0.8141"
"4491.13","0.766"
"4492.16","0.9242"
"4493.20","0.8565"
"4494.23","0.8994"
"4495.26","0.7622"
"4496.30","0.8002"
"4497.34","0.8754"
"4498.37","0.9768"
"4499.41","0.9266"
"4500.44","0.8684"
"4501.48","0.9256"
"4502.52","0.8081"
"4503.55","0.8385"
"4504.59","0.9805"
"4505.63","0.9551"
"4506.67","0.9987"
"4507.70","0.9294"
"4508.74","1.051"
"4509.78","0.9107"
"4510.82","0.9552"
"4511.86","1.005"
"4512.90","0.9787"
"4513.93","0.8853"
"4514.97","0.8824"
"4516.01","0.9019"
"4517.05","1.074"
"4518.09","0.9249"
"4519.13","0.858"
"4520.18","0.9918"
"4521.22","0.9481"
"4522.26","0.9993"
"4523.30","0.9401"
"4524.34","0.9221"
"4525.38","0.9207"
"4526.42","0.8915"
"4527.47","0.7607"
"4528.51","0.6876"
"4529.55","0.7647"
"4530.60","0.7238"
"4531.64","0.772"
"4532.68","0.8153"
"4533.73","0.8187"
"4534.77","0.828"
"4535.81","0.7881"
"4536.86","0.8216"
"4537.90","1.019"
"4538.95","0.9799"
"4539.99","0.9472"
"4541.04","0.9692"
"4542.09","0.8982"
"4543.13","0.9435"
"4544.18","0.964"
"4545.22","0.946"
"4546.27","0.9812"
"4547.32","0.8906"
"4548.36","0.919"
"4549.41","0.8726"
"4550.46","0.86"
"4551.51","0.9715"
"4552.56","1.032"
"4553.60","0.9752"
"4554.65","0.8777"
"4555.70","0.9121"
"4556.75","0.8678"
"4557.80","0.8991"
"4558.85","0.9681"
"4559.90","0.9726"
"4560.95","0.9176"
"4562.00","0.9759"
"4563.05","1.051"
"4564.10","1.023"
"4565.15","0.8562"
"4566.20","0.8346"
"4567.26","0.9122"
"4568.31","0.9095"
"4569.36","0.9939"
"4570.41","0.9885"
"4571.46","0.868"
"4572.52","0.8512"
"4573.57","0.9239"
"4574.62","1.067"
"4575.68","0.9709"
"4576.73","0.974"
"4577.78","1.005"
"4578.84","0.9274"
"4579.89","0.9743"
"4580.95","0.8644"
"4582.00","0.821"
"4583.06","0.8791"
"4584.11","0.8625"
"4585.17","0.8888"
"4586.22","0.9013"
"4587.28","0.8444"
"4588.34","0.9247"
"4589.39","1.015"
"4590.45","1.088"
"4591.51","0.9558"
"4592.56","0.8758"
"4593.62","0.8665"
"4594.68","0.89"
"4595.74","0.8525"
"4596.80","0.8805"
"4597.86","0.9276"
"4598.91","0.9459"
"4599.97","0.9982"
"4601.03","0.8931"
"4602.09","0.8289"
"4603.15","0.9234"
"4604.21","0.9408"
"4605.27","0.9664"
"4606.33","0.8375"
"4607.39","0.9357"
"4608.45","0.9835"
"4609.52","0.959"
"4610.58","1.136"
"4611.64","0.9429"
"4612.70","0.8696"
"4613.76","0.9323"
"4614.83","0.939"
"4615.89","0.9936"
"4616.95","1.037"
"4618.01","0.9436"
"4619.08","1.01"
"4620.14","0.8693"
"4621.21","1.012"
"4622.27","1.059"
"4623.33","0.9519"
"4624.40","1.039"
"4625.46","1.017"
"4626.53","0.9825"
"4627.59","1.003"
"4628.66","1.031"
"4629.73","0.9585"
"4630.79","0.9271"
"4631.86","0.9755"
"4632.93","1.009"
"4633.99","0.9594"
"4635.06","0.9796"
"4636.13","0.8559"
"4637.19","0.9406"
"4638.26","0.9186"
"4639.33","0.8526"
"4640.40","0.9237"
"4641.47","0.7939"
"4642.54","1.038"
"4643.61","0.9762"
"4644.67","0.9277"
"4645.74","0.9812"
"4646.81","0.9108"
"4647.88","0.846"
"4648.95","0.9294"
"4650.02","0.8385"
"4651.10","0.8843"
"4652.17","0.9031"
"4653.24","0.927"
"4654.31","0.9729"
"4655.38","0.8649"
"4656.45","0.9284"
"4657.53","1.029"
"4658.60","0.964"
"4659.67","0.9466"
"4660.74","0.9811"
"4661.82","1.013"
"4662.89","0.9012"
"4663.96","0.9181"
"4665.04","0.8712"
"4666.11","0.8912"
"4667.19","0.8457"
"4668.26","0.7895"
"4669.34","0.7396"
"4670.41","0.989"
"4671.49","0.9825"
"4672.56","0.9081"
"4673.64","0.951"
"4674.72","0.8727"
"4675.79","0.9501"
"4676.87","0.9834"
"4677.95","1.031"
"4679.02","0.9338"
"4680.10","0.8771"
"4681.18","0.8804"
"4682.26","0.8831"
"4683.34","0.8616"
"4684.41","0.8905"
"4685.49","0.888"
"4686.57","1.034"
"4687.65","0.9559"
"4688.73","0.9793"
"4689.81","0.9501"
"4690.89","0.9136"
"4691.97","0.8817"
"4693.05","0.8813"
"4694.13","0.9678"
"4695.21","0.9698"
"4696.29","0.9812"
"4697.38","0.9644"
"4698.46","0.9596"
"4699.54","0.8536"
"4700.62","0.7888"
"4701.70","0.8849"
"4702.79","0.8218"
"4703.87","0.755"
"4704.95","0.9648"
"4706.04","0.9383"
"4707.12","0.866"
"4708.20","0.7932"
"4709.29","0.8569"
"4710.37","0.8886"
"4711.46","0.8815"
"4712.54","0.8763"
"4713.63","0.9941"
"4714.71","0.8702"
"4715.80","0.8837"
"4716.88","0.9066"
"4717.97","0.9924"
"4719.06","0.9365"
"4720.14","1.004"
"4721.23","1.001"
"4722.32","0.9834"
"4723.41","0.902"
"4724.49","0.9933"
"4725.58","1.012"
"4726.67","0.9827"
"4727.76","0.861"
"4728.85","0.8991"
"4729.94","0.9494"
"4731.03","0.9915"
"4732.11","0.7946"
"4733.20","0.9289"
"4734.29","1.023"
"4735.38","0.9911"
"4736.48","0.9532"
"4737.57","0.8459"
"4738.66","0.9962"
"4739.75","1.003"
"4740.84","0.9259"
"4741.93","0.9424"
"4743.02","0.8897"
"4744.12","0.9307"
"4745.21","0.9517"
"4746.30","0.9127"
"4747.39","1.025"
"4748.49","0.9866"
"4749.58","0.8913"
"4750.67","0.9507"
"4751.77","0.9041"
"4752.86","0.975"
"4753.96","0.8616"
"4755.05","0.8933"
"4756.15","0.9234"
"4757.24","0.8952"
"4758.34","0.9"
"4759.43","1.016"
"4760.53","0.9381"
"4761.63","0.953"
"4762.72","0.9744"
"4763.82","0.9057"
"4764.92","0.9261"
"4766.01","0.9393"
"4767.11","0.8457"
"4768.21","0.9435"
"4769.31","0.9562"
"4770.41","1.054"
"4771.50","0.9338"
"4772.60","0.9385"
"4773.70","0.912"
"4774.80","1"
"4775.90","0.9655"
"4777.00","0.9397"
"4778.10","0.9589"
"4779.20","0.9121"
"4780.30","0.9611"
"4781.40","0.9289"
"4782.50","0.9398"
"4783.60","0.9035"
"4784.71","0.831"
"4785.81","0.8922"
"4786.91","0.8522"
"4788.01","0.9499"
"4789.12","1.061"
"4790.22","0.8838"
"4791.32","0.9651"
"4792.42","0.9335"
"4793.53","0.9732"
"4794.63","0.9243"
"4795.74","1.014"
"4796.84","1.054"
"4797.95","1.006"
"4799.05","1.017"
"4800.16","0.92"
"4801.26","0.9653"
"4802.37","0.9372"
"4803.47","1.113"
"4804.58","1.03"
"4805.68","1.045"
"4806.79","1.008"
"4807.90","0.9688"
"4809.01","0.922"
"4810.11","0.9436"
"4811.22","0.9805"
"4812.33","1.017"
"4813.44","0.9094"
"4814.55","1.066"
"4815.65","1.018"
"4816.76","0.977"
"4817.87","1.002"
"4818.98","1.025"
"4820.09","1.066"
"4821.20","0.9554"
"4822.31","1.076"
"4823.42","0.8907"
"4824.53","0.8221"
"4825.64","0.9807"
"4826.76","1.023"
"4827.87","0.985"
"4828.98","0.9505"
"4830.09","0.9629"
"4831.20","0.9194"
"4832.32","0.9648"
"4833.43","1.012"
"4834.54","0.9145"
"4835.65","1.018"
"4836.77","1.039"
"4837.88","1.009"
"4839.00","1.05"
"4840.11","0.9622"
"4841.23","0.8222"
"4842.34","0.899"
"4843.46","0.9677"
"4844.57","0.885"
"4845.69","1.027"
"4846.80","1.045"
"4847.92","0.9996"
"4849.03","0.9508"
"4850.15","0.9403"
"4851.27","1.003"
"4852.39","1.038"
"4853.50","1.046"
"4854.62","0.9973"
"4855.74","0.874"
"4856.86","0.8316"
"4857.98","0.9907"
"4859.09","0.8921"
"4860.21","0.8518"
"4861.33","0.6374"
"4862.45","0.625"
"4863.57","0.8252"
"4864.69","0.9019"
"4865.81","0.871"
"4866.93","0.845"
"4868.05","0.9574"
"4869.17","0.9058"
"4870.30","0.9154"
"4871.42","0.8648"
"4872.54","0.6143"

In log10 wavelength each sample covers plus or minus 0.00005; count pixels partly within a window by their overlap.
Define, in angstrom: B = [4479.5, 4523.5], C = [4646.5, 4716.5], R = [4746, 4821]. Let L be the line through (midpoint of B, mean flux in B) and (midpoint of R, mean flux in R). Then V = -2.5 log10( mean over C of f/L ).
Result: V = 0.04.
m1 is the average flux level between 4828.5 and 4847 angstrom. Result 0.966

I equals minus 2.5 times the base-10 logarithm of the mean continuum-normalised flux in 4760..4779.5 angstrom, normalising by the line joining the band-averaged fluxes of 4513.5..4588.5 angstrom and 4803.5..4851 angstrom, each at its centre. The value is 0.02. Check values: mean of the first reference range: 0.911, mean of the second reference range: 0.979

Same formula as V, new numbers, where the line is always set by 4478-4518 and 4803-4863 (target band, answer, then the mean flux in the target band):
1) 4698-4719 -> 0.07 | 0.884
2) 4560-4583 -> -0.02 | 0.938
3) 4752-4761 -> 0.03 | 0.925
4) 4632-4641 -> 0.00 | 0.931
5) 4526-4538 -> 0.15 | 0.799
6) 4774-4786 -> 0.03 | 0.931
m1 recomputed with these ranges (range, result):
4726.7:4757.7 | 0.933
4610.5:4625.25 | 0.978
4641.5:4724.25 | 0.918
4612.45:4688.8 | 0.937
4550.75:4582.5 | 0.939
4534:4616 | 0.929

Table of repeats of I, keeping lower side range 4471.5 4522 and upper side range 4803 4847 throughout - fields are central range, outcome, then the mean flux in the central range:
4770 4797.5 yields 0.03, 0.947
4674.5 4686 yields 0.04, 0.915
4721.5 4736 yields 0.01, 0.948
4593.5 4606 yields 0.02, 0.91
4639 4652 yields 0.04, 0.909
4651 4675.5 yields 0.03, 0.917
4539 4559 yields -0.02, 0.932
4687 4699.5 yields 0.01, 0.943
